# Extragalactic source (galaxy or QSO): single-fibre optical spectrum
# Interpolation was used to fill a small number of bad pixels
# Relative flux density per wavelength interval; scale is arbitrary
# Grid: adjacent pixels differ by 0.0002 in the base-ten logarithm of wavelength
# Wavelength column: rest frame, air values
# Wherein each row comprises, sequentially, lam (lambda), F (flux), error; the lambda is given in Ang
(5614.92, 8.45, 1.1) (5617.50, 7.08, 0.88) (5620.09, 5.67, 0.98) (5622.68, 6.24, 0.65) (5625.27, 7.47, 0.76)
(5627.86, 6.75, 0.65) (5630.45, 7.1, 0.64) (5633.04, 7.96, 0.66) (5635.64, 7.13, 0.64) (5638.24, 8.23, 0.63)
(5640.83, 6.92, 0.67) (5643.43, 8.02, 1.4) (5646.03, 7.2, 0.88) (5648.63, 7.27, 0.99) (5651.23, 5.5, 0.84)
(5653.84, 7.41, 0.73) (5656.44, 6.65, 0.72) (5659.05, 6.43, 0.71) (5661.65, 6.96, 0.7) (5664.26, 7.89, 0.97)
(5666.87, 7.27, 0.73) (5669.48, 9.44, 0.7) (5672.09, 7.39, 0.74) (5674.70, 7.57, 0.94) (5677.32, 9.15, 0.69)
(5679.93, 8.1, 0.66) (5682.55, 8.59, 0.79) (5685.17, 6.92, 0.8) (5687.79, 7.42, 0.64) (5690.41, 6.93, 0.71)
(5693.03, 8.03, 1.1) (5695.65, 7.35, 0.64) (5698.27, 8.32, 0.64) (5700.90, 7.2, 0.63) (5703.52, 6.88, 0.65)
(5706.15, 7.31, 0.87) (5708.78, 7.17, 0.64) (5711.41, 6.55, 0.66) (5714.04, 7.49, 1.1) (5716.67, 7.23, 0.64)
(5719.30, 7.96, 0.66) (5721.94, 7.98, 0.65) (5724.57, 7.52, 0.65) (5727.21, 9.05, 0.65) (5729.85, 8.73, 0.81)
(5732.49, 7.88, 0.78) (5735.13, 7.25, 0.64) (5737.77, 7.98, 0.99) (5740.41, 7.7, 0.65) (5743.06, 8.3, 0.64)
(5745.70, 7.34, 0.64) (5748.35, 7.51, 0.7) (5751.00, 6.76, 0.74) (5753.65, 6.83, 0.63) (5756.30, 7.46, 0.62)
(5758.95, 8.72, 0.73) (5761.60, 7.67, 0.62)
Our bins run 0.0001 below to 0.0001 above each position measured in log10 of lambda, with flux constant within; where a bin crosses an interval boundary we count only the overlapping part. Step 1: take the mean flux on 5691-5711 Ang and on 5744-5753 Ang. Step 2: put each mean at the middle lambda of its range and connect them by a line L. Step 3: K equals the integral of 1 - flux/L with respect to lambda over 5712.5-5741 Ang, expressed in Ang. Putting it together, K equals -2.3 Ang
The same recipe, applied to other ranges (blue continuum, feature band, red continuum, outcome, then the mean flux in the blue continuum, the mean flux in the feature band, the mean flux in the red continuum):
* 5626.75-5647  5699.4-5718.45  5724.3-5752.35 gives 1.4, 7.42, 7.15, 7.83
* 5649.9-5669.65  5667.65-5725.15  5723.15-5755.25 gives -2.3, 7.07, 7.66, 7.73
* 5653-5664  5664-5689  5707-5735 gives -2.8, 6.94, 7.98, 7.73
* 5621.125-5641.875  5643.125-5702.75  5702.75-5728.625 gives -1.1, 7.21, 7.51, 7.53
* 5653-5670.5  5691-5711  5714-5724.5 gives 0.5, 7.41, 7.41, 7.67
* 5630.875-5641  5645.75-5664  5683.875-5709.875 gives 1.7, 7.59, 6.81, 7.36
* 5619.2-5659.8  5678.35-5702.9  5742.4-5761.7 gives -1.3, 7.02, 7.65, 7.54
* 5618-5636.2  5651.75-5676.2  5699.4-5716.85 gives -1.4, 6.9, 7.4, 7.12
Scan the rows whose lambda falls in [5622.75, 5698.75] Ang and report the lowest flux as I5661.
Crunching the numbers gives 5.5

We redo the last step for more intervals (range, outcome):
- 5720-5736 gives 7.25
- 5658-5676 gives 6.43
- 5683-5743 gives 6.55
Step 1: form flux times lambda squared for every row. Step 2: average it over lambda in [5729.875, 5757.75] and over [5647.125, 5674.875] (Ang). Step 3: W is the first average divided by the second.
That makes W 1.07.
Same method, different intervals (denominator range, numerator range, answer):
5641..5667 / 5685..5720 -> 1.06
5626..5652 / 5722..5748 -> 1.14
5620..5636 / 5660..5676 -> 1.12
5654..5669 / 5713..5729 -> 1.12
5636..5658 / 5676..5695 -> 1.12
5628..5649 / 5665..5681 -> 1.11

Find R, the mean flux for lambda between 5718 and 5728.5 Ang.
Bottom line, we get 8.12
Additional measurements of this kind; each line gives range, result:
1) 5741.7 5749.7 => 7.71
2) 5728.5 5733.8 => 8.31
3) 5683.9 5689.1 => 7.17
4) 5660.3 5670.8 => 7.89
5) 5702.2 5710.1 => 7.12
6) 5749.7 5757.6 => 7.02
